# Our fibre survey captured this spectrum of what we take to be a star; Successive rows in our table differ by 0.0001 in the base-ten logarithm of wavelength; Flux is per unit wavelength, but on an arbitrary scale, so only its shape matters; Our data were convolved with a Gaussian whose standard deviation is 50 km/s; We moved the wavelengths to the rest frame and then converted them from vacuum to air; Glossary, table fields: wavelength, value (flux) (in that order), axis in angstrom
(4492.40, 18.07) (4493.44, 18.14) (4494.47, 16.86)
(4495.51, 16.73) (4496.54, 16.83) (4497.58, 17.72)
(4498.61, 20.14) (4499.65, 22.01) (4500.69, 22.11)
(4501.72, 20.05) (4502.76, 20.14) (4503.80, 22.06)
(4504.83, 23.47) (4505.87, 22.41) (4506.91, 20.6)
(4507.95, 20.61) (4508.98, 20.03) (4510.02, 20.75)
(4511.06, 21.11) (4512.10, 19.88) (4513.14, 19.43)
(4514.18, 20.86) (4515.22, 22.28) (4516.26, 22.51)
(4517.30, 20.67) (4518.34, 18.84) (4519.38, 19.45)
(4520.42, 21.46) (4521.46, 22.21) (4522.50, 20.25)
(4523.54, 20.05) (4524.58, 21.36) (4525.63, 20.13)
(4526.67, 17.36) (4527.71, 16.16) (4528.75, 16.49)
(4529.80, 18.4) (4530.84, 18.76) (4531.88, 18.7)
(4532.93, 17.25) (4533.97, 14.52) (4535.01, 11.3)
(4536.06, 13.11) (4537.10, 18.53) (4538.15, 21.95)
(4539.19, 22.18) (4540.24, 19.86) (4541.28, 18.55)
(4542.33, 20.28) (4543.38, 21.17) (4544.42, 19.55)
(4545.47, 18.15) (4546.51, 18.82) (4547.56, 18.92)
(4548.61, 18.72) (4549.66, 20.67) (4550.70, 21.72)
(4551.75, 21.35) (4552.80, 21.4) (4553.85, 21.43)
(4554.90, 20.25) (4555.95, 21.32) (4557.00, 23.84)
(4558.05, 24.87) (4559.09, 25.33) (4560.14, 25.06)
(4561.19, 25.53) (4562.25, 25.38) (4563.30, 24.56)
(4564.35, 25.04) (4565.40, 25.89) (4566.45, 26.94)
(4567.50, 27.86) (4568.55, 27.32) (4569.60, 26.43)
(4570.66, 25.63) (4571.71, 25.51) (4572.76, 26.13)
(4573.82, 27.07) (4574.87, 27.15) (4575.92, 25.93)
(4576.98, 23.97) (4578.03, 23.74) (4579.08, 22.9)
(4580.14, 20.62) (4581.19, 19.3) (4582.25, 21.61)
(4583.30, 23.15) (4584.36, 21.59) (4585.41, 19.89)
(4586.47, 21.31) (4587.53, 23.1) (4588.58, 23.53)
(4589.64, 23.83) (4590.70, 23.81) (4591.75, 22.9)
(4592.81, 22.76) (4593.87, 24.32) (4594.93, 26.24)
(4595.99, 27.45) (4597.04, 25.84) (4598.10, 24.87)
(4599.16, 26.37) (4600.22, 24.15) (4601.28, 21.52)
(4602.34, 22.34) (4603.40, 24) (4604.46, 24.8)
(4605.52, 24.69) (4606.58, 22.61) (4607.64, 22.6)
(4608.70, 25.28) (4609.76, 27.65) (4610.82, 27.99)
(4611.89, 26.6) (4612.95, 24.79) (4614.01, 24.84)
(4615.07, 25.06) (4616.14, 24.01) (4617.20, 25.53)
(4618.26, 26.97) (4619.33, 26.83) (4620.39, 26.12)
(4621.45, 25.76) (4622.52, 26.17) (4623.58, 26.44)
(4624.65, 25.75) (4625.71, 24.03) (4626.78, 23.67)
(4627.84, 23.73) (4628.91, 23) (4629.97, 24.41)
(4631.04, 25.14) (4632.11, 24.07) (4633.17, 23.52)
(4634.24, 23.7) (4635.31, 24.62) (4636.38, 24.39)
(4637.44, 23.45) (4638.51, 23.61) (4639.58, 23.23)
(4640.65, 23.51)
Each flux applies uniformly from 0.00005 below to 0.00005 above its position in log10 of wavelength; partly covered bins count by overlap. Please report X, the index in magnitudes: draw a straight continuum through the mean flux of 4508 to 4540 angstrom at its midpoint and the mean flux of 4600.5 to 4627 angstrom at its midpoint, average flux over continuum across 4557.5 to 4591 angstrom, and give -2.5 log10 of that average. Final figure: -0.09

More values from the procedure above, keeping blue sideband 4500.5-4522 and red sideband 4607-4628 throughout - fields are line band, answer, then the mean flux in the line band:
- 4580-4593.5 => 0.10 mag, 22.2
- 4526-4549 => 0.22 mag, 18.1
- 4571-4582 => -0.02 mag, 24.2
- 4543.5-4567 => 0.02 mag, 22.5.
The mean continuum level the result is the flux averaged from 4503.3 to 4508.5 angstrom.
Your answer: 21.8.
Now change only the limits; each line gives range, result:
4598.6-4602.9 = 23.6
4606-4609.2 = 23.5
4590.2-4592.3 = 23.4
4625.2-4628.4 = 23.8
